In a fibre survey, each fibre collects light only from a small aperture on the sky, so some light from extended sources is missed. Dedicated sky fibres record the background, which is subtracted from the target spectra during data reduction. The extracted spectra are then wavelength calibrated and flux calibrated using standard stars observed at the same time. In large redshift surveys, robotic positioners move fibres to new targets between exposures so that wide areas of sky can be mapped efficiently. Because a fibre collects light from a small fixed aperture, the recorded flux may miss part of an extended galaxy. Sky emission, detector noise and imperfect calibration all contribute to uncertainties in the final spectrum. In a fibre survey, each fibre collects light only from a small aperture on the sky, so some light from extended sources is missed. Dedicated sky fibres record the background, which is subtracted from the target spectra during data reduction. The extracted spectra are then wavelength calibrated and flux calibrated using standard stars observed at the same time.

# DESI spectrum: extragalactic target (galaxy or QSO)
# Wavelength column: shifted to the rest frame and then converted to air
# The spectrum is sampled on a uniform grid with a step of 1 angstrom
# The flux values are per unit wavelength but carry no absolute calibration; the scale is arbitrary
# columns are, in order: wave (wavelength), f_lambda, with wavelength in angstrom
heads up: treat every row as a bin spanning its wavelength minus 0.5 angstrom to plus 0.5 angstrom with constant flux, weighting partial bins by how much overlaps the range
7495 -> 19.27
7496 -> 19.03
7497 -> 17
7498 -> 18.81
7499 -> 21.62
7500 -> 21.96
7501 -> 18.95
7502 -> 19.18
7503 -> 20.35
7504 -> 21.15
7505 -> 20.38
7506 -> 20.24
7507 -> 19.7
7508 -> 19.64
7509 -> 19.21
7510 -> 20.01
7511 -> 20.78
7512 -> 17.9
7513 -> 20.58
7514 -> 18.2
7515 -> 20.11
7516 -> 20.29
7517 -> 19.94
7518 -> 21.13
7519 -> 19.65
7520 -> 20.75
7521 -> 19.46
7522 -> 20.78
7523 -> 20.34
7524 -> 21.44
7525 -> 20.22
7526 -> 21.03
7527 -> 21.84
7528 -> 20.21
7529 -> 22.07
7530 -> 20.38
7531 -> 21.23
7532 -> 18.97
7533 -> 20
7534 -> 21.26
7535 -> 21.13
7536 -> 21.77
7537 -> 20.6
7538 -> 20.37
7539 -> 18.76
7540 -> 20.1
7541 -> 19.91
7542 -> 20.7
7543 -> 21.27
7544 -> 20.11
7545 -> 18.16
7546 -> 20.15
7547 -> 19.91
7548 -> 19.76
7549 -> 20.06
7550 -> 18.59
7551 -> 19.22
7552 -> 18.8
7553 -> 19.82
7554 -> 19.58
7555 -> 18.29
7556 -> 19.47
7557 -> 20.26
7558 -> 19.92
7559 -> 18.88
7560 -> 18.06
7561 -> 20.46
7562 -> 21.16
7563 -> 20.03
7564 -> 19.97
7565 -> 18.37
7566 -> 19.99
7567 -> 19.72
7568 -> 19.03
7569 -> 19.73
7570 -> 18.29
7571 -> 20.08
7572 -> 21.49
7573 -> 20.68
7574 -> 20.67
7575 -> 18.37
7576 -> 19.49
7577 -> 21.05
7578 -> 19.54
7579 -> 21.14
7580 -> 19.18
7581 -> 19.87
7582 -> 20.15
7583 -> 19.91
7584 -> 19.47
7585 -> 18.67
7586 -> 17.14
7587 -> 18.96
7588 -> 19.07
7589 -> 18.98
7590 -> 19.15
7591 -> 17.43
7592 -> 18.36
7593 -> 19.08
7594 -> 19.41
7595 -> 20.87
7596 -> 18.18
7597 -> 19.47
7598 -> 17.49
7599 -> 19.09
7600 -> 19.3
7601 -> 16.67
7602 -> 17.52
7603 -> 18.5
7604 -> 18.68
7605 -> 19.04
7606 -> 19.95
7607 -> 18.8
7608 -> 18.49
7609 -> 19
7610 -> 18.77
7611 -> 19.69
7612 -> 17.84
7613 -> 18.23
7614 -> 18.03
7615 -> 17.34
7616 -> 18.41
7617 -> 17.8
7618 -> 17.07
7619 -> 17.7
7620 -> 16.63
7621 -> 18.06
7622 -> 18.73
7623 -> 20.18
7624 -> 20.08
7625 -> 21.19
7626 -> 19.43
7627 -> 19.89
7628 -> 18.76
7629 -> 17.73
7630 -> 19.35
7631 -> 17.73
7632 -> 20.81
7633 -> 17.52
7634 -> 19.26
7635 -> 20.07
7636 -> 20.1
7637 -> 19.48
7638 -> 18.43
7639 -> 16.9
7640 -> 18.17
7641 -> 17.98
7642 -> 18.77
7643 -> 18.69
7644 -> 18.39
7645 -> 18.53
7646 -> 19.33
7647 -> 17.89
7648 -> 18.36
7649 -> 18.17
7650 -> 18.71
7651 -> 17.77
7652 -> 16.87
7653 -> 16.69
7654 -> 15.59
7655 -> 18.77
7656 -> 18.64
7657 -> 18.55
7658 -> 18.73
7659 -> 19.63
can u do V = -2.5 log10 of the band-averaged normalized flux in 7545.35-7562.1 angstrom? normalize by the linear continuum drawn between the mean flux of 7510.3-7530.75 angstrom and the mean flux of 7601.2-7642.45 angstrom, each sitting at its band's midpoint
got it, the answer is 0.02 mag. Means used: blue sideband 20.4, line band 19.5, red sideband 18.7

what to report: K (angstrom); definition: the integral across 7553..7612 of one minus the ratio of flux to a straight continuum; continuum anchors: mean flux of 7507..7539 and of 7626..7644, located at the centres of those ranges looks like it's 0.77 angstrom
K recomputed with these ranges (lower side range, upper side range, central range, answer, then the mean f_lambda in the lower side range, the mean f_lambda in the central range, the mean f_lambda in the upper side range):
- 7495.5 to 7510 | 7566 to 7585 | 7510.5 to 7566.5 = -0.6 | 19.8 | 20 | 19.9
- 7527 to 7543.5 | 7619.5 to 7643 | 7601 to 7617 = 0.7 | 20.6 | 18.5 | 18.9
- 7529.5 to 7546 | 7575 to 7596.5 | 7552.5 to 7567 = 0.2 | 20.3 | 19.6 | 19.3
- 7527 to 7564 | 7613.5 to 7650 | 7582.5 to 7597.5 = 0.3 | 20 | 18.9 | 18.6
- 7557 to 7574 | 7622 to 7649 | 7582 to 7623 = 1.6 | 19.8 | 18.6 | 18.9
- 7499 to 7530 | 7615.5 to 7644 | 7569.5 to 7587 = -0.2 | 20.3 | 19.7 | 18.7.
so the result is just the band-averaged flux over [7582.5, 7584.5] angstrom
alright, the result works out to 19.7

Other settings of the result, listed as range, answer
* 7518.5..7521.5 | 20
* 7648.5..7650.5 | 18.4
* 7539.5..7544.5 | 20.4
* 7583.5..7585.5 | 19.1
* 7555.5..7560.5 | 19.3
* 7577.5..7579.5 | 20.3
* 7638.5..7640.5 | 17.5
